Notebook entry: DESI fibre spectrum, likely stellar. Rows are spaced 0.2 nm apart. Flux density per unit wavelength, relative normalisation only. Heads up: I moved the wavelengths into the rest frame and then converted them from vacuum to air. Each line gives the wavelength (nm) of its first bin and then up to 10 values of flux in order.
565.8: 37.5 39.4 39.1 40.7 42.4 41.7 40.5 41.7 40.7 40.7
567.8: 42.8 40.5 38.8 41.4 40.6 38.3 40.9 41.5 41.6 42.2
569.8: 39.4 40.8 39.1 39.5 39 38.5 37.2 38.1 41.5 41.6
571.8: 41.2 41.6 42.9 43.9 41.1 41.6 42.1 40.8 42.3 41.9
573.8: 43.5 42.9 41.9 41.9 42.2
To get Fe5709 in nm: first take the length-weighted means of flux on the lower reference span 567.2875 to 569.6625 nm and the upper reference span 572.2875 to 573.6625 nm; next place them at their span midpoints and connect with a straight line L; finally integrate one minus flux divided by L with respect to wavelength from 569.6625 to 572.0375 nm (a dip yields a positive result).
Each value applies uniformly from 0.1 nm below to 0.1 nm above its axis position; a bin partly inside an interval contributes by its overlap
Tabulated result 0.09 nm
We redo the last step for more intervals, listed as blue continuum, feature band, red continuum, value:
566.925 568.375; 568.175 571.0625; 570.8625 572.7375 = 0.07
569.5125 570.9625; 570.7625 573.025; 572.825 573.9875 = 0.00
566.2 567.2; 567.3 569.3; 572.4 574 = 0.04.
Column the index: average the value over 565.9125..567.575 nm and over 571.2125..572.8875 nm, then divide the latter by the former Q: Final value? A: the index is 1.0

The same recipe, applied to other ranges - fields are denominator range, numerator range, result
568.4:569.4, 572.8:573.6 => 1.03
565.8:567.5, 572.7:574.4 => 1.04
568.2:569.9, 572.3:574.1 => 1.04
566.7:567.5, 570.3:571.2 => 0.94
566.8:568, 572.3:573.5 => 1.02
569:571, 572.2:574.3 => 1.05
